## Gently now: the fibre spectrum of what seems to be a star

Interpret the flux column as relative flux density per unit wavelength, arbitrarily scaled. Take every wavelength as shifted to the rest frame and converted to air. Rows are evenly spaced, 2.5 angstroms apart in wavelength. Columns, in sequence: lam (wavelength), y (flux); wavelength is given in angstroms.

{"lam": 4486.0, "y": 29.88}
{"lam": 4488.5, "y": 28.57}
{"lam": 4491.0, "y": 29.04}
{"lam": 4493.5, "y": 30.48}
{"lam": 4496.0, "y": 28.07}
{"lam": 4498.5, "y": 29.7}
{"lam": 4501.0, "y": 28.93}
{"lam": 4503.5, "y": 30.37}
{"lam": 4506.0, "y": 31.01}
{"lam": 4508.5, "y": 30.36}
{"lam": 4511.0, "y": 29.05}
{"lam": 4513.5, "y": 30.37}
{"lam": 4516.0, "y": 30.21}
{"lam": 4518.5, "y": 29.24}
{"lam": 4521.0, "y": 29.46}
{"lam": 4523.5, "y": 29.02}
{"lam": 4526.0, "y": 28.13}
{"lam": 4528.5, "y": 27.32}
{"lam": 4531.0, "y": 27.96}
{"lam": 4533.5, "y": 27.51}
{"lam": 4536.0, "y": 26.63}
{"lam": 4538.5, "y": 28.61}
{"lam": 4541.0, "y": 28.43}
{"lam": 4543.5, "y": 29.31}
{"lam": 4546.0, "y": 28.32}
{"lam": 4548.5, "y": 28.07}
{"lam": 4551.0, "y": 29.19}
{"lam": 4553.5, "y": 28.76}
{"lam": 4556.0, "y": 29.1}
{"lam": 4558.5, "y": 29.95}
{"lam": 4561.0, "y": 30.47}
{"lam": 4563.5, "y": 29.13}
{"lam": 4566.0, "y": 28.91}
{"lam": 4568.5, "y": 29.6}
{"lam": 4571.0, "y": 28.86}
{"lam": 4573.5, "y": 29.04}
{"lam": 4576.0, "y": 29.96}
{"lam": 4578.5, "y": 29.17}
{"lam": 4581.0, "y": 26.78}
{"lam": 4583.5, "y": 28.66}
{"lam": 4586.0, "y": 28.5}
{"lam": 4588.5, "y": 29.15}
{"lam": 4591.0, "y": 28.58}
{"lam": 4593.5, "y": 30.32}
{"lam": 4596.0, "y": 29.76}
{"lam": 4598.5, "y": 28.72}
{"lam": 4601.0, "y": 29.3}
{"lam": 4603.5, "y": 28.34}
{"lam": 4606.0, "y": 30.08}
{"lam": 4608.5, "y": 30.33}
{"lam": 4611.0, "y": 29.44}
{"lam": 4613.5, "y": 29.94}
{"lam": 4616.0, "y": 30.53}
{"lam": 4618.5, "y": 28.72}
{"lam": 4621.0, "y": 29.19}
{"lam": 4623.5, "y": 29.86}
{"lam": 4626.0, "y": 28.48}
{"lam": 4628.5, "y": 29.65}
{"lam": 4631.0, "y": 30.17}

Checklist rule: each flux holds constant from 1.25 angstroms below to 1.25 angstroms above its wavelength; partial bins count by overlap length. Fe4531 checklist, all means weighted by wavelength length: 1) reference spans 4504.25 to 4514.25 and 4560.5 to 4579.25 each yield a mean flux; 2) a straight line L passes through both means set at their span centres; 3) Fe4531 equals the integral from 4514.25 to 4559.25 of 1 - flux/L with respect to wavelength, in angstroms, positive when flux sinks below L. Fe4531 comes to 1.8 angstroms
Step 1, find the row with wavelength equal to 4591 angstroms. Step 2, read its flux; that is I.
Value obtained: 28.58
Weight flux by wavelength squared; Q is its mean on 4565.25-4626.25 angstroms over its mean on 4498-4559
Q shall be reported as 1.0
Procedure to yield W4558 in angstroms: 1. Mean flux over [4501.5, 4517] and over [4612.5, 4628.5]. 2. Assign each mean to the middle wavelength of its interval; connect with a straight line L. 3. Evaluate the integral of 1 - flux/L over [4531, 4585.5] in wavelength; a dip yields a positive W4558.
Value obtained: 2.0 angstroms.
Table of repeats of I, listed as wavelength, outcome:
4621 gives 29.19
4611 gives 29.44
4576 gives 29.96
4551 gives 29.19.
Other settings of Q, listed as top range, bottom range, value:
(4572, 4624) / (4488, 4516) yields 1.03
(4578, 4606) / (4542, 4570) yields 1.01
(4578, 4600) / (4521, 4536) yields 1.06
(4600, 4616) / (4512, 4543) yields 1.07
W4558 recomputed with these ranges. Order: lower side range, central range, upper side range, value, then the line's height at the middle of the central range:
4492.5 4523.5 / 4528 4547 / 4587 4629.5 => 1.03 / 29.6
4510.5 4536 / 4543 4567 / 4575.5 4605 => -0.25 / 28.8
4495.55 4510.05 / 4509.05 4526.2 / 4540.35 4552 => -0.03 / 29.4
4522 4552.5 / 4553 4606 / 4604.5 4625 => -0.16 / 29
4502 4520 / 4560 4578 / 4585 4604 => 0.01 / 29.4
